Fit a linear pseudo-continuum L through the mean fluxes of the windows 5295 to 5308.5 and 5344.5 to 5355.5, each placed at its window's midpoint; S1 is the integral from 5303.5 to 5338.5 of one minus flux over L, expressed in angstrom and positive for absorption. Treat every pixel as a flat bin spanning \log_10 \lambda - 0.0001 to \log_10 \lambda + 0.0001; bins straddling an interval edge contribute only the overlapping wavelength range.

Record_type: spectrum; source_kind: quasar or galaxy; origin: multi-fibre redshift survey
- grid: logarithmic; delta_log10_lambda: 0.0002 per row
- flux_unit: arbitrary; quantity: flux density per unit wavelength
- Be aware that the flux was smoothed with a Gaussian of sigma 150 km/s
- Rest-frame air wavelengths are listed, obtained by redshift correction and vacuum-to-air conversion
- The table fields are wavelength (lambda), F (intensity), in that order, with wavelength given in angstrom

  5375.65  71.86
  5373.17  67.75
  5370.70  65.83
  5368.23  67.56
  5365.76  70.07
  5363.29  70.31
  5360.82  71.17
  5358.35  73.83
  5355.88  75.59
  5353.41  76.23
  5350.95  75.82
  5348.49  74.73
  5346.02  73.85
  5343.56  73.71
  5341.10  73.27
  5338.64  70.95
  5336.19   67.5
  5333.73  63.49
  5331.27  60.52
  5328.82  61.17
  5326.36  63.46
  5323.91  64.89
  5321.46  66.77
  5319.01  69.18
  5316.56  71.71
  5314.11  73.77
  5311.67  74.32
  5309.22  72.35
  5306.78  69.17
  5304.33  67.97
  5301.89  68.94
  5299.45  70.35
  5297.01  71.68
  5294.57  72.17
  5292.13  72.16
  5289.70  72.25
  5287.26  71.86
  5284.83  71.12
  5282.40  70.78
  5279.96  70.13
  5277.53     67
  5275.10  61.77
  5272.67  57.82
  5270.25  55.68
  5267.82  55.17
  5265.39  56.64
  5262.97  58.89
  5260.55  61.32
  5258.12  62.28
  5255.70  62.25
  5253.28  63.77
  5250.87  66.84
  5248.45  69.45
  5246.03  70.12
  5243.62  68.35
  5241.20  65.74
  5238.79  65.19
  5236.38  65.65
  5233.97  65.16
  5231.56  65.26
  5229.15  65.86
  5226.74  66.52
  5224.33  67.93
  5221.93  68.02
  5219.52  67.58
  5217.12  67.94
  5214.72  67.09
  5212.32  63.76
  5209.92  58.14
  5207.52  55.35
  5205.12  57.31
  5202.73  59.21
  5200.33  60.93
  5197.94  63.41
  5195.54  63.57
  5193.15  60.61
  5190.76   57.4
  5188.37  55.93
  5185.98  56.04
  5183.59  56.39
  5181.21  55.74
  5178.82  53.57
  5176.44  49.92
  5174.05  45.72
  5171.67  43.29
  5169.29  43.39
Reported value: 2.1 angstrom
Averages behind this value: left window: 69.9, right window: 75.1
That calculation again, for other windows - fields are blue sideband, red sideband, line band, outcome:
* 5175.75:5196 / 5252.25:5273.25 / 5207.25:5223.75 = -2.01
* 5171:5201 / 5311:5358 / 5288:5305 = -1.16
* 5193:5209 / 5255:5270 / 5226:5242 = -1.65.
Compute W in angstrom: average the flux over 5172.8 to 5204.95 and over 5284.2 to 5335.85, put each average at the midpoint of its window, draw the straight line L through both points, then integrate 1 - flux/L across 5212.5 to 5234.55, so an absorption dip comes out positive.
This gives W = -2.4 angstrom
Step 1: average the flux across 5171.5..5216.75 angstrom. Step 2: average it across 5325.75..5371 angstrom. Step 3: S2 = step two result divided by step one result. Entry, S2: 1.22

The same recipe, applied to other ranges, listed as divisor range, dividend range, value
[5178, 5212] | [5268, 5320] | 1.18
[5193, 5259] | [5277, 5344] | 1.08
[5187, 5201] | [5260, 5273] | 0.95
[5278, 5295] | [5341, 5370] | 1.02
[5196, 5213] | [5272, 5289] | 1.13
